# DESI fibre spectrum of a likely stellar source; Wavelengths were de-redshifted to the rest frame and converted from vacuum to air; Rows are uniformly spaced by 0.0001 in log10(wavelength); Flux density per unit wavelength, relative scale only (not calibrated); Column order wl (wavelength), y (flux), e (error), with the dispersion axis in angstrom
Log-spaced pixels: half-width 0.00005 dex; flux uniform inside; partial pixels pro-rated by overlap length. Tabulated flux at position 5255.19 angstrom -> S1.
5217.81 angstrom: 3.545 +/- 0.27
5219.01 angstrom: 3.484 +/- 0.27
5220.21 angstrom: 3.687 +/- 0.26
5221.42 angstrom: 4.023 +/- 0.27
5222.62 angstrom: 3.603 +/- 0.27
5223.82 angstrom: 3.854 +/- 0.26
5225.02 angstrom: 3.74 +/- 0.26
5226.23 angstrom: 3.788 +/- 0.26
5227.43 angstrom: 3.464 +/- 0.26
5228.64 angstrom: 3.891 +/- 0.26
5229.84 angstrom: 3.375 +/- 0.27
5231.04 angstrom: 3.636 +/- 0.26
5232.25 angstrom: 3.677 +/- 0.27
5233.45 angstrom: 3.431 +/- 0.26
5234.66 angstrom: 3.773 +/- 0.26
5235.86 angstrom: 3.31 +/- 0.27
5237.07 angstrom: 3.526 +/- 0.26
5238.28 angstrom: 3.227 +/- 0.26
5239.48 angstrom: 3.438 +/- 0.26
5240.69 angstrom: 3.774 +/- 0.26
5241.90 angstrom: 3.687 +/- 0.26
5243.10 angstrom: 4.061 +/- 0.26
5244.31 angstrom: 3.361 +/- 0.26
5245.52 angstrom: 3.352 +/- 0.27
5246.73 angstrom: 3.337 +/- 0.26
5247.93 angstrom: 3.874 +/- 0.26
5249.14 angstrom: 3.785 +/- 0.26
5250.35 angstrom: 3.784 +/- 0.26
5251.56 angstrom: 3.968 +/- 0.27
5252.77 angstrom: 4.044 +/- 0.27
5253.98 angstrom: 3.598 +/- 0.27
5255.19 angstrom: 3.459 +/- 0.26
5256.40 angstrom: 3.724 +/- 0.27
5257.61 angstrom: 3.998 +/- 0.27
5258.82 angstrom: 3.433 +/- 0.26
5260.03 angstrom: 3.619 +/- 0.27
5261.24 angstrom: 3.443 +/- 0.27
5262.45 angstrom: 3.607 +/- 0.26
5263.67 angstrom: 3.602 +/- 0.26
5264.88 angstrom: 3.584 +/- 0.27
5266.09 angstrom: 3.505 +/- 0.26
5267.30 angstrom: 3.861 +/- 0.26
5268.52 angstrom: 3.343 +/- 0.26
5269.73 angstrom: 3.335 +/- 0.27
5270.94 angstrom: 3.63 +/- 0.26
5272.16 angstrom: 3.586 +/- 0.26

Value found 3.459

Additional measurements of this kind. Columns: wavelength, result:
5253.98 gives 3.598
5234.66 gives 3.773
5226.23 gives 3.788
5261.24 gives 3.443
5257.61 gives 3.998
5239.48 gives 3.438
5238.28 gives 3.227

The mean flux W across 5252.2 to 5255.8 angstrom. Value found 3.7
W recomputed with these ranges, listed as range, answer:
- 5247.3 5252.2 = 3.85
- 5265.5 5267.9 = 3.69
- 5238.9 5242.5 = 3.63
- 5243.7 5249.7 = 3.54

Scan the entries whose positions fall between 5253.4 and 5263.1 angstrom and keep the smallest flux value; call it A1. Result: 3.433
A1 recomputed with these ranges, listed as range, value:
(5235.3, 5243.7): 3.227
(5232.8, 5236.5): 3.31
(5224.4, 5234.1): 3.375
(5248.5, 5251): 3.784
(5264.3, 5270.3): 3.335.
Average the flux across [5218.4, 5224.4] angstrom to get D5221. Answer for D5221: 3.73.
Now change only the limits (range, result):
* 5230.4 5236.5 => 3.56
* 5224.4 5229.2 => 3.71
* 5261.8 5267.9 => 3.63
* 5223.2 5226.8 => 3.79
